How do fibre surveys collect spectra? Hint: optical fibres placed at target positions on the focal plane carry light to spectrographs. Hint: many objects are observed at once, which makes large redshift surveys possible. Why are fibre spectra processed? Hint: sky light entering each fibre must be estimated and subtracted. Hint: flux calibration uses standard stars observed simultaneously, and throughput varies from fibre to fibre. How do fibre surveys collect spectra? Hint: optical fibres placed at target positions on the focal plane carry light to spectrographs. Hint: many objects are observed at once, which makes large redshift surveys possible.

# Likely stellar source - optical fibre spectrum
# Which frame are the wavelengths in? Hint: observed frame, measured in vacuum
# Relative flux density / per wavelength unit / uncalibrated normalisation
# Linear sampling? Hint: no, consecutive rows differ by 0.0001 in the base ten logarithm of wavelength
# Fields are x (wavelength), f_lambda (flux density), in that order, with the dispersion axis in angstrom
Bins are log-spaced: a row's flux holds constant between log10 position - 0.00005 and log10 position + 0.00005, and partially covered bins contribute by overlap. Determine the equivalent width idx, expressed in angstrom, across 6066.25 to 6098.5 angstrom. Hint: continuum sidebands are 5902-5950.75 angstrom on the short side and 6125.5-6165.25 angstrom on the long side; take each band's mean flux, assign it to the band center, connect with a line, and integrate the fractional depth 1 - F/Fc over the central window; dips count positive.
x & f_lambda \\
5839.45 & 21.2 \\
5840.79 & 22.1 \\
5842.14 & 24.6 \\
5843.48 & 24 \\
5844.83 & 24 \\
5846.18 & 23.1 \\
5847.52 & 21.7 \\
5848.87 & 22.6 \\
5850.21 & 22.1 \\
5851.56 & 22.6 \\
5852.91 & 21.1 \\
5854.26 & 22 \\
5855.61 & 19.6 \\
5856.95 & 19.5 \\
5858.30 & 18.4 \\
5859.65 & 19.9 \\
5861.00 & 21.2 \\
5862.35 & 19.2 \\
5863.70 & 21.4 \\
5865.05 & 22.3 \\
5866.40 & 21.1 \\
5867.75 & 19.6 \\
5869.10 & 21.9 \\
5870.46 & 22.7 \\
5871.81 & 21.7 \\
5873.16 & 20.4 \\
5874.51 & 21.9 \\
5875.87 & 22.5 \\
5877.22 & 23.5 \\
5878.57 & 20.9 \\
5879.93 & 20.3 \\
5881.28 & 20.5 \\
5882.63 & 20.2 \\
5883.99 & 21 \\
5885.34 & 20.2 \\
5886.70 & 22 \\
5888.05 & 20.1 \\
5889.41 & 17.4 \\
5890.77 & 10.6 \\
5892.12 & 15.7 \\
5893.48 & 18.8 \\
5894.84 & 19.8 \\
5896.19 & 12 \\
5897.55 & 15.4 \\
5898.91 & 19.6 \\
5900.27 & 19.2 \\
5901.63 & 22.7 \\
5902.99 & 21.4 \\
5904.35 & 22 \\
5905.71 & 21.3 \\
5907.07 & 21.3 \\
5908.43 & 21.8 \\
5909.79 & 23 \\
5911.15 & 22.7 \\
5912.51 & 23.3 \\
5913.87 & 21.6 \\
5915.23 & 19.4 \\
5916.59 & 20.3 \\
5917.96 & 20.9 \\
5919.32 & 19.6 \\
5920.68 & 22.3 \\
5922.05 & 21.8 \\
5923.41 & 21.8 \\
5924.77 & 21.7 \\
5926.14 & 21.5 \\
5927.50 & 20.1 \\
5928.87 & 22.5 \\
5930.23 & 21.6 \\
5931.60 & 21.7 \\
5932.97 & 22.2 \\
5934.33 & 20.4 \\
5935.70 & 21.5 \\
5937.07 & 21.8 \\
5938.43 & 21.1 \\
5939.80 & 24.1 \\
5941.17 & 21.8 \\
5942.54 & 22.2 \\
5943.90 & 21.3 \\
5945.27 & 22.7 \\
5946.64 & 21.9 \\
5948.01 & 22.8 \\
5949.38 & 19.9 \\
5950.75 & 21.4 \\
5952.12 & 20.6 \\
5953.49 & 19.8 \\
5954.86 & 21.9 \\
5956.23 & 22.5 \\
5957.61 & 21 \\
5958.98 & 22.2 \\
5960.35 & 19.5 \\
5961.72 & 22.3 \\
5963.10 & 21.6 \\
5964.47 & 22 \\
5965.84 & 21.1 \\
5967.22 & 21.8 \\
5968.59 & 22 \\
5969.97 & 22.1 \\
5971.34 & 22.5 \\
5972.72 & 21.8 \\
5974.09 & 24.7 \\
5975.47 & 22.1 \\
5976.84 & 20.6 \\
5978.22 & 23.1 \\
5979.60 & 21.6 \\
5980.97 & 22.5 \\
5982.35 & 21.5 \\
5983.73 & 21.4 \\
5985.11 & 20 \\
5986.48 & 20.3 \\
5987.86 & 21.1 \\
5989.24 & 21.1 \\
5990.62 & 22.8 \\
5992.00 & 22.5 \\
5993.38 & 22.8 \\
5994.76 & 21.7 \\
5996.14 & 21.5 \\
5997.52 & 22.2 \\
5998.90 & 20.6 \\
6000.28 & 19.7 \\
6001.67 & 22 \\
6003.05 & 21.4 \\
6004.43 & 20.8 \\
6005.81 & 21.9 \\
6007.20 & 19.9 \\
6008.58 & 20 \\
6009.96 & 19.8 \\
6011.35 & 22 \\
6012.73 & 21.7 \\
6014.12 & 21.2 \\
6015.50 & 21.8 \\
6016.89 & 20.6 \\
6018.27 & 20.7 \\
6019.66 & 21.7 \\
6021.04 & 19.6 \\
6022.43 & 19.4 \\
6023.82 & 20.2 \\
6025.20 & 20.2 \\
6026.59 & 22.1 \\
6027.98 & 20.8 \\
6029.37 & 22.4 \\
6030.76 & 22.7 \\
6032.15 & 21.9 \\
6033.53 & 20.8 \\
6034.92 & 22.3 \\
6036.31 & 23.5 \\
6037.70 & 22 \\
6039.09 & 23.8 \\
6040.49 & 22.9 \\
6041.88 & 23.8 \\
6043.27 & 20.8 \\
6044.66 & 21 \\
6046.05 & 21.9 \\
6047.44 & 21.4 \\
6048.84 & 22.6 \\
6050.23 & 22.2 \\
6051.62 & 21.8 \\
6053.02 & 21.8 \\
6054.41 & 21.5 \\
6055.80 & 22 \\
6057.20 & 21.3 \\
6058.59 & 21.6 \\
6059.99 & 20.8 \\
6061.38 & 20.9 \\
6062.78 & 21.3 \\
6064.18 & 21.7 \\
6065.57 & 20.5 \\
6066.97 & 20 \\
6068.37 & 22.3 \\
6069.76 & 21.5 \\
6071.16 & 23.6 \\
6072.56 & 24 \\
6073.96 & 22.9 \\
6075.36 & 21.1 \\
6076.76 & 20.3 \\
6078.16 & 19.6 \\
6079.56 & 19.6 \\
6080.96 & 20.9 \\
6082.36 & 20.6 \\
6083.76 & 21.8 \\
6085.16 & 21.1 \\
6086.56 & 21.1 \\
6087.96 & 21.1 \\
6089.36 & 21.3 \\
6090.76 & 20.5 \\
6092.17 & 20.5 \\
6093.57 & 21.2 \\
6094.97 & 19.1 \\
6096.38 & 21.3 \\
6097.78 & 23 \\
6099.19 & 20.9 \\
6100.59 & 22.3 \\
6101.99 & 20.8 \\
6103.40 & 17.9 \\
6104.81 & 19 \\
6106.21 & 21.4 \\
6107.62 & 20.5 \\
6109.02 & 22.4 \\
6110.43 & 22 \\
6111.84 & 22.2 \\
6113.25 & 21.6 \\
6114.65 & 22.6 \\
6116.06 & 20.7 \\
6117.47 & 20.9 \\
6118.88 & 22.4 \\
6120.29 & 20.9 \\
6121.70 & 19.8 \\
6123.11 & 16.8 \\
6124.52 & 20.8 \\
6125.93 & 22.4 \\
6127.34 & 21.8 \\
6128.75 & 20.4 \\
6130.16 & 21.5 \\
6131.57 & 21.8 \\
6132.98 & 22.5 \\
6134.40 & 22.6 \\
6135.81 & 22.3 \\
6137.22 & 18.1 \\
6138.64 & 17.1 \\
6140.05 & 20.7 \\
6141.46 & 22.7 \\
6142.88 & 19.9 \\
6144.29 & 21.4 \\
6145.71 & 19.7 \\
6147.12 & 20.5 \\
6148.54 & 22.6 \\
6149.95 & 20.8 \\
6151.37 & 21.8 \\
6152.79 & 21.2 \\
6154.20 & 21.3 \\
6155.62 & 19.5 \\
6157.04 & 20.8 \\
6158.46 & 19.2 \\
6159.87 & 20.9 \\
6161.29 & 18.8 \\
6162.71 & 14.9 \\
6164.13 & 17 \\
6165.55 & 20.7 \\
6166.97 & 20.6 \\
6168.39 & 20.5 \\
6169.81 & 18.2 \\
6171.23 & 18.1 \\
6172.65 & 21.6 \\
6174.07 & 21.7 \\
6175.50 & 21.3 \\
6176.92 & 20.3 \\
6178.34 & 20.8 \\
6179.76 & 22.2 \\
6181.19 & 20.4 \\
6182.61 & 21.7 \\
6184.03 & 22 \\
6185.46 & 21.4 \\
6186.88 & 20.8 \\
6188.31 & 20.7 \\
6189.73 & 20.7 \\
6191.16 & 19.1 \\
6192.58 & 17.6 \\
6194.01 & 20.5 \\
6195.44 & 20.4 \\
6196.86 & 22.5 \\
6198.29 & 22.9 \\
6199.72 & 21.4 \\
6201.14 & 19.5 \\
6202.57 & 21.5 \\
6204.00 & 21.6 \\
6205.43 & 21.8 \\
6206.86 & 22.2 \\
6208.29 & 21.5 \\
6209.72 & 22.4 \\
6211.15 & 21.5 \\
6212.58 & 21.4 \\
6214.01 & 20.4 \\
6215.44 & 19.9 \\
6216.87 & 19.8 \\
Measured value -0.63 angstrom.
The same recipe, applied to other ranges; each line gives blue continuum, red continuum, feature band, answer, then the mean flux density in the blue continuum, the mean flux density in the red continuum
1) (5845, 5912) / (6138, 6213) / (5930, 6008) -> -4.21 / 20.5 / 20.6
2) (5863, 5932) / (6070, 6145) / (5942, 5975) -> -1.64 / 20.6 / 21.1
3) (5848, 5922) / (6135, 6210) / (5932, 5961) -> -1.52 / 20.5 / 20.6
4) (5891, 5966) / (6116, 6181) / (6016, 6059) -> -1.93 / 21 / 20.5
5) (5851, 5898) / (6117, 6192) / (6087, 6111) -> -0.56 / 19.9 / 20.5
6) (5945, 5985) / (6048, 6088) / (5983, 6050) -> 0.39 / 21.7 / 21.4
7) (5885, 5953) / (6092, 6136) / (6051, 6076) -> -0.82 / 20.7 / 21.1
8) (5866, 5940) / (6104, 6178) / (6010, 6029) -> -0.27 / 20.6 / 20.6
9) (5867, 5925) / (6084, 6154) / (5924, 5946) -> -1.37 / 20.4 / 21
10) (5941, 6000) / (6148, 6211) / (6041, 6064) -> -0.45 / 21.7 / 20.6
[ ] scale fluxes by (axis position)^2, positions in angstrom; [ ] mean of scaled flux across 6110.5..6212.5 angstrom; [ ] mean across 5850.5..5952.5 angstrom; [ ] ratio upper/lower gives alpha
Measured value 1.1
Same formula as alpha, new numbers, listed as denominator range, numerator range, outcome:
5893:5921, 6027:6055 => 1.13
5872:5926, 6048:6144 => 1.11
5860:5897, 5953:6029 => 1.11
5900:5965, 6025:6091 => 1.05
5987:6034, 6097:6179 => 1.01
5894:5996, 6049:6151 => 1.04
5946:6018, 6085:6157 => 1.02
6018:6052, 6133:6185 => 0.98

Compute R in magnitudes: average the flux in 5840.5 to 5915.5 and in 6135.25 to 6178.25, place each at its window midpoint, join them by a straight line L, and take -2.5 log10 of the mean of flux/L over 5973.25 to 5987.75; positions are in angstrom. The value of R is -0.06 mag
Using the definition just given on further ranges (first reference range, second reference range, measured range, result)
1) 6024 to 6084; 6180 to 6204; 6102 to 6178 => 0.03 mag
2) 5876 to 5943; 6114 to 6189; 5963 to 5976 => -0.08 mag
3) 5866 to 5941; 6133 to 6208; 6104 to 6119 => -0.04 mag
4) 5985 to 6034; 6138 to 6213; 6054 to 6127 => -0.01 mag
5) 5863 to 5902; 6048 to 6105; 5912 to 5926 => -0.06 mag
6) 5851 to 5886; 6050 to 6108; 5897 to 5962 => -0.02 mag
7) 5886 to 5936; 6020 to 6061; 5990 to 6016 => 0.00 mag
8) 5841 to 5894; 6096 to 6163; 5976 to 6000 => -0.04 mag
